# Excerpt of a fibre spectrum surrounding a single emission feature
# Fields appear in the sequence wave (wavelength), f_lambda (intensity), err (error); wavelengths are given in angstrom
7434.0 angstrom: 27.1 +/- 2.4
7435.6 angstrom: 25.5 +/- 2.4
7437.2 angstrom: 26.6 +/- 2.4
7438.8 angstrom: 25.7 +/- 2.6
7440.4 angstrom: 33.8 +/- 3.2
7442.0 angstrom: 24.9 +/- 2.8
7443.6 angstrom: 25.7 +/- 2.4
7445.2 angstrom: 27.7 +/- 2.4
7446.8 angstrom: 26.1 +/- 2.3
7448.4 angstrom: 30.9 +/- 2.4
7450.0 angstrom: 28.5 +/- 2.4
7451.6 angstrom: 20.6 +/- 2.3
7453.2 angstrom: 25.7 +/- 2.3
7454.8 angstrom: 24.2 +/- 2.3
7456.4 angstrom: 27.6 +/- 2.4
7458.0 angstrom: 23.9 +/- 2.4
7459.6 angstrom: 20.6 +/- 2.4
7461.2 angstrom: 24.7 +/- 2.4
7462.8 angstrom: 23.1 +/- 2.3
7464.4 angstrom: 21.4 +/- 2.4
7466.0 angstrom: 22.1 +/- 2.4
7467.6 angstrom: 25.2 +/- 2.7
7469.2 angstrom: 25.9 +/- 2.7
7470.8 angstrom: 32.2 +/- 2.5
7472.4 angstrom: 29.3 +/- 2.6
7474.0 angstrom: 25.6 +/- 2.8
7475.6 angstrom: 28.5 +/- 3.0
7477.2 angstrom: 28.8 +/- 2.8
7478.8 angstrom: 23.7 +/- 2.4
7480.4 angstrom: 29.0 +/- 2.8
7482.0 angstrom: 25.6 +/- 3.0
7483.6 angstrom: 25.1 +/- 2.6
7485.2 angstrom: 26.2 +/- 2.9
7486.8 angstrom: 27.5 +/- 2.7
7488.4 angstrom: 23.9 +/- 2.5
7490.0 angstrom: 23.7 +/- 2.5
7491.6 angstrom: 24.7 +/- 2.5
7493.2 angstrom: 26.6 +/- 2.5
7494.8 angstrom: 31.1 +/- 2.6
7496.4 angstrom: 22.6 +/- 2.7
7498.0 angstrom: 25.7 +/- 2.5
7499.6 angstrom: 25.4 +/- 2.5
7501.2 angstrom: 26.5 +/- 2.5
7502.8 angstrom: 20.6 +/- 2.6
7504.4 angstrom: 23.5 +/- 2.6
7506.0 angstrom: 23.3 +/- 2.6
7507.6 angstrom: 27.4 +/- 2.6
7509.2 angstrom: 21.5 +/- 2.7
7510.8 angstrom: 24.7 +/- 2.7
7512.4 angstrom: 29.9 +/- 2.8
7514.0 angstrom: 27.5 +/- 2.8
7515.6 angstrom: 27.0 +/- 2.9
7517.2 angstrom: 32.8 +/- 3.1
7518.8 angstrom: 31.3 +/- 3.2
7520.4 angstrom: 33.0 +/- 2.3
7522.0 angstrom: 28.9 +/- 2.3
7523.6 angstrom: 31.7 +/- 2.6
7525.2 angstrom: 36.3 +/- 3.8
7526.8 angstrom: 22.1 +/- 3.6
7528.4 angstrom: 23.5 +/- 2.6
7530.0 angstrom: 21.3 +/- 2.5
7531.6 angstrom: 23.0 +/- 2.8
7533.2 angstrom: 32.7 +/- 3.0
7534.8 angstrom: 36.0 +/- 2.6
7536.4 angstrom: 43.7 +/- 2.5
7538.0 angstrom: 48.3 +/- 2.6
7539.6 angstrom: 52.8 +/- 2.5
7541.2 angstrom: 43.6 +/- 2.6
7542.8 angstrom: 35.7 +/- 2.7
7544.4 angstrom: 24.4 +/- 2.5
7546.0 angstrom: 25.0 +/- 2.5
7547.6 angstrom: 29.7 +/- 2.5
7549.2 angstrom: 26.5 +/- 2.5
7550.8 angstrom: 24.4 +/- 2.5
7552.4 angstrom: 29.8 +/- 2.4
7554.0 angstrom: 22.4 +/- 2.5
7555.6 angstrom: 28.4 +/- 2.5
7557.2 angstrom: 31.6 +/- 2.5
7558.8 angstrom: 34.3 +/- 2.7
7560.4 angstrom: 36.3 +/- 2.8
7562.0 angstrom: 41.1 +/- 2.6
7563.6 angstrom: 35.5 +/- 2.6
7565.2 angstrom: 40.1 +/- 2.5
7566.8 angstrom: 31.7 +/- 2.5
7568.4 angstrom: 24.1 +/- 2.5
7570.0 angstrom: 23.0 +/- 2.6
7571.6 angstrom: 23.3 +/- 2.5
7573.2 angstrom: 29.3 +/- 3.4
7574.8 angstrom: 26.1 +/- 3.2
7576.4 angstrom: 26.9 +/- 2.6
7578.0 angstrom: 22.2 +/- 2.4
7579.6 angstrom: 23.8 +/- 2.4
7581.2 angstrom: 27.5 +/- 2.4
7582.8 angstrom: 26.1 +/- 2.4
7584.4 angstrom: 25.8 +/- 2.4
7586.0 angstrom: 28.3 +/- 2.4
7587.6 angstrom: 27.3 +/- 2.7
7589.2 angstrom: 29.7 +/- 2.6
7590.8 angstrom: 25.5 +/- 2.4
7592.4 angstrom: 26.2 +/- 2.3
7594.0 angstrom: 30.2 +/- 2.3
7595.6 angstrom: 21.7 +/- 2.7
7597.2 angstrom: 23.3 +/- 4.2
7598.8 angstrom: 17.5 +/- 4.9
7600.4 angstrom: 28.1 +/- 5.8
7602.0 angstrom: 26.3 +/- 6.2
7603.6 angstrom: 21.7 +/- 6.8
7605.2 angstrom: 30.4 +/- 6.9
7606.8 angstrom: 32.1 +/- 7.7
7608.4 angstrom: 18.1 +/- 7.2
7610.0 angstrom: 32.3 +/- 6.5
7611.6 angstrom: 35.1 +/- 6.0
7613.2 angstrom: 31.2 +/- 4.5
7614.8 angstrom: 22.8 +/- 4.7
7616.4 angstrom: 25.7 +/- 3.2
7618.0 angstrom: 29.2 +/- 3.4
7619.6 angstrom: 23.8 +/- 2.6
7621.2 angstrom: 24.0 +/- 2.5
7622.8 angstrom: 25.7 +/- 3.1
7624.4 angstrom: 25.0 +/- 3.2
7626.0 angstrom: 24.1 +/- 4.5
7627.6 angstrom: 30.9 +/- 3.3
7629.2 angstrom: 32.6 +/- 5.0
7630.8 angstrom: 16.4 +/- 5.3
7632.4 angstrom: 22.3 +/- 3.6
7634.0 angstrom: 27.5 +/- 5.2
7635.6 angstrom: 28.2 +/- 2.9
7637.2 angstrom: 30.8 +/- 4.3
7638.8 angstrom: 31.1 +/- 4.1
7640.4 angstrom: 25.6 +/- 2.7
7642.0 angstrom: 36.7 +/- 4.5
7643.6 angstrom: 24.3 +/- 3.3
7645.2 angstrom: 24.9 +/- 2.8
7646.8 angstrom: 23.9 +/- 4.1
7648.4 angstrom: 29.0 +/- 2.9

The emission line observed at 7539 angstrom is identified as H-alpha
